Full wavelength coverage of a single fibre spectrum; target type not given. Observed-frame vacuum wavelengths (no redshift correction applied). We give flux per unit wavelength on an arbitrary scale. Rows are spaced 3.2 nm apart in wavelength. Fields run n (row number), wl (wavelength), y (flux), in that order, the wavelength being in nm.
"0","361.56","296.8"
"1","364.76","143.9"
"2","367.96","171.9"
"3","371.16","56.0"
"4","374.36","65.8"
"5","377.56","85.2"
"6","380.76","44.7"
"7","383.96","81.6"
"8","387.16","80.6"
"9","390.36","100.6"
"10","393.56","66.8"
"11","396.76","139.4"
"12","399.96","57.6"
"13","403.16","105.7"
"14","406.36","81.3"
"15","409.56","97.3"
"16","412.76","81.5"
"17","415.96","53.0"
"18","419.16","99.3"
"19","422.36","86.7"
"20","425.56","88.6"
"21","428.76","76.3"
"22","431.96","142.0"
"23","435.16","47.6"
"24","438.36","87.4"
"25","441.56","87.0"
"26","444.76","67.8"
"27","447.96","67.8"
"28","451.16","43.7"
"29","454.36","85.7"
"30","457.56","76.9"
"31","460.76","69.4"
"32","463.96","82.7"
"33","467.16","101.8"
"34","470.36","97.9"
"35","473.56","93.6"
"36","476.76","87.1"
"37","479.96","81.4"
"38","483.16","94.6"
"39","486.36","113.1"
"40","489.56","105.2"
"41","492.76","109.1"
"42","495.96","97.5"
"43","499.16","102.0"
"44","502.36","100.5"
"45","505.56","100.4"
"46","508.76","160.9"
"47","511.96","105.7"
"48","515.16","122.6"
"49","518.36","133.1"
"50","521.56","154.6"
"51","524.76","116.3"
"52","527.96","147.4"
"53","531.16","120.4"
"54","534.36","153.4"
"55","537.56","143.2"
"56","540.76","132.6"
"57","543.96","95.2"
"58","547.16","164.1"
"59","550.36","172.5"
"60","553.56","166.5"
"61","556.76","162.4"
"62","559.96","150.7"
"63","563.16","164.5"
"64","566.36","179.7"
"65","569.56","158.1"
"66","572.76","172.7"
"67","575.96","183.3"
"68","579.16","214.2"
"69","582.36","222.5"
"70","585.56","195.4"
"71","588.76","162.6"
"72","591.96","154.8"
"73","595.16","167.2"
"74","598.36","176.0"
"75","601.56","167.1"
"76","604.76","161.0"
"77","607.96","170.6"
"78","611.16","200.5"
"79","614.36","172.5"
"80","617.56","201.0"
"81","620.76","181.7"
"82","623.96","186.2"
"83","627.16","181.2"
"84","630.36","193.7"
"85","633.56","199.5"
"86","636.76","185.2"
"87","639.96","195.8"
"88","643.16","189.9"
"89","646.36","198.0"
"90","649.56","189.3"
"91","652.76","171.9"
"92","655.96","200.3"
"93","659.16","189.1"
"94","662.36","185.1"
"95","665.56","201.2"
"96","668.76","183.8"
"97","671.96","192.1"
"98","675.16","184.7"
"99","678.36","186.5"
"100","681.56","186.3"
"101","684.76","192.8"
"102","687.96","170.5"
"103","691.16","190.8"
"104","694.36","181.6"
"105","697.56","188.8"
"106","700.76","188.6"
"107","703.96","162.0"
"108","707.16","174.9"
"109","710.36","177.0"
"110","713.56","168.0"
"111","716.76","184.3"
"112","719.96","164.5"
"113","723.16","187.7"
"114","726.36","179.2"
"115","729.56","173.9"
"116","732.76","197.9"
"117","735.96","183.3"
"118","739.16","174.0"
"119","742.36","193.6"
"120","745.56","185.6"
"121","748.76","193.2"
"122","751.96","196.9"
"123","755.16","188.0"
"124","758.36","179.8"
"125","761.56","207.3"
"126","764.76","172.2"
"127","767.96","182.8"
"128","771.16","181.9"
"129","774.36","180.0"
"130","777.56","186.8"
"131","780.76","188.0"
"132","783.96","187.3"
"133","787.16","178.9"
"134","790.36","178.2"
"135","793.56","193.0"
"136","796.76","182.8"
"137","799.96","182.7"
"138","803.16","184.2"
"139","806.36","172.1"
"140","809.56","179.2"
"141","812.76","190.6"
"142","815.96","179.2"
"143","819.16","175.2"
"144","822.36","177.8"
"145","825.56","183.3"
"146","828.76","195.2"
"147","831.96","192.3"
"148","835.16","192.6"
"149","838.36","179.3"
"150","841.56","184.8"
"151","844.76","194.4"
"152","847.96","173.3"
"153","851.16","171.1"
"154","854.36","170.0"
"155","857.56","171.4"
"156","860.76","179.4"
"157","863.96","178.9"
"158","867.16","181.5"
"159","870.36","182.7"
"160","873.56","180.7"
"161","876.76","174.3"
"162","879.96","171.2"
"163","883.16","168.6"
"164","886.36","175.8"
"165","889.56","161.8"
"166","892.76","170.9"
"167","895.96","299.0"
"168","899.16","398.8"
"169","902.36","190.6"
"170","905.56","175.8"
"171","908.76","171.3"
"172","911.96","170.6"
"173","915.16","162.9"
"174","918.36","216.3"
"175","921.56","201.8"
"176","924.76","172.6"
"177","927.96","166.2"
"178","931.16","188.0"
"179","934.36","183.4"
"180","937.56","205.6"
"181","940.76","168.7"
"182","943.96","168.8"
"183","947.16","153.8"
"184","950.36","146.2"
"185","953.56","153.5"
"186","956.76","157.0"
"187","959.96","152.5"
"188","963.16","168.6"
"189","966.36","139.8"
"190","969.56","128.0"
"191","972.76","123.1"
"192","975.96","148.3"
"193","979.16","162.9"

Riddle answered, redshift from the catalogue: 0.37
